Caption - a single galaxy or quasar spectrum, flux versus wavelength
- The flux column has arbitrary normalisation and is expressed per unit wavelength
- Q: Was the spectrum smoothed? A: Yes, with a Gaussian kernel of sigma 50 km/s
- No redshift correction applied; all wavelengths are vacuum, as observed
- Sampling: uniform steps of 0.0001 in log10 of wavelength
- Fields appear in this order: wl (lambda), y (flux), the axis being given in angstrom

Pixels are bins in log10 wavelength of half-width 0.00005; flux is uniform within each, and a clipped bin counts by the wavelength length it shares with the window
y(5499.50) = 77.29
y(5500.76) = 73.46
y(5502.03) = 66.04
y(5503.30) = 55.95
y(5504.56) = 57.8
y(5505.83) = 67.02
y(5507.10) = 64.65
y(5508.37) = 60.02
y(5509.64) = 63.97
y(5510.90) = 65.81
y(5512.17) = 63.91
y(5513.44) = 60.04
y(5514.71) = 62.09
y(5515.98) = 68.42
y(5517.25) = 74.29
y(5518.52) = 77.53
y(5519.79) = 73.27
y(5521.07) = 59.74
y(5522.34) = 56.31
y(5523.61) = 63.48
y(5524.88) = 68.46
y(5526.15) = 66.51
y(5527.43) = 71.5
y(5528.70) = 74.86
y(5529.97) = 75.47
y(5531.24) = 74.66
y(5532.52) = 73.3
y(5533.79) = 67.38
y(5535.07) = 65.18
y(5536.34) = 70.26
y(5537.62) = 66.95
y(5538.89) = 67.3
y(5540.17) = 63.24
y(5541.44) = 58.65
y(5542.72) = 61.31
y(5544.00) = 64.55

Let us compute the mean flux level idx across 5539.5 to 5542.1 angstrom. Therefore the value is 61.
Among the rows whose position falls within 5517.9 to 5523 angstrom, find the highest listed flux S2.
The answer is 77.53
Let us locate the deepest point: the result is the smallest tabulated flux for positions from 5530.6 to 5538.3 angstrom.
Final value 65.18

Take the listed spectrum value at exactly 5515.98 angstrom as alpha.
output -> 68.42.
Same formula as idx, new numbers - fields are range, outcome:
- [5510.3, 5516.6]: 64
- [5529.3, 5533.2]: 74.5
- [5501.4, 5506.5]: 61.7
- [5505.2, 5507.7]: 65.8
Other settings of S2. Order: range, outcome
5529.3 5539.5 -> 75.47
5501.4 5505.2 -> 66.04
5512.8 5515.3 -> 62.09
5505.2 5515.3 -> 67.02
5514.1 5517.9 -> 74.29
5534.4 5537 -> 70.26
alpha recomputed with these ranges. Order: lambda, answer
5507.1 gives 64.65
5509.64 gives 63.97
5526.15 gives 66.51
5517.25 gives 74.29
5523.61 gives 63.48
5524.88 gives 68.46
